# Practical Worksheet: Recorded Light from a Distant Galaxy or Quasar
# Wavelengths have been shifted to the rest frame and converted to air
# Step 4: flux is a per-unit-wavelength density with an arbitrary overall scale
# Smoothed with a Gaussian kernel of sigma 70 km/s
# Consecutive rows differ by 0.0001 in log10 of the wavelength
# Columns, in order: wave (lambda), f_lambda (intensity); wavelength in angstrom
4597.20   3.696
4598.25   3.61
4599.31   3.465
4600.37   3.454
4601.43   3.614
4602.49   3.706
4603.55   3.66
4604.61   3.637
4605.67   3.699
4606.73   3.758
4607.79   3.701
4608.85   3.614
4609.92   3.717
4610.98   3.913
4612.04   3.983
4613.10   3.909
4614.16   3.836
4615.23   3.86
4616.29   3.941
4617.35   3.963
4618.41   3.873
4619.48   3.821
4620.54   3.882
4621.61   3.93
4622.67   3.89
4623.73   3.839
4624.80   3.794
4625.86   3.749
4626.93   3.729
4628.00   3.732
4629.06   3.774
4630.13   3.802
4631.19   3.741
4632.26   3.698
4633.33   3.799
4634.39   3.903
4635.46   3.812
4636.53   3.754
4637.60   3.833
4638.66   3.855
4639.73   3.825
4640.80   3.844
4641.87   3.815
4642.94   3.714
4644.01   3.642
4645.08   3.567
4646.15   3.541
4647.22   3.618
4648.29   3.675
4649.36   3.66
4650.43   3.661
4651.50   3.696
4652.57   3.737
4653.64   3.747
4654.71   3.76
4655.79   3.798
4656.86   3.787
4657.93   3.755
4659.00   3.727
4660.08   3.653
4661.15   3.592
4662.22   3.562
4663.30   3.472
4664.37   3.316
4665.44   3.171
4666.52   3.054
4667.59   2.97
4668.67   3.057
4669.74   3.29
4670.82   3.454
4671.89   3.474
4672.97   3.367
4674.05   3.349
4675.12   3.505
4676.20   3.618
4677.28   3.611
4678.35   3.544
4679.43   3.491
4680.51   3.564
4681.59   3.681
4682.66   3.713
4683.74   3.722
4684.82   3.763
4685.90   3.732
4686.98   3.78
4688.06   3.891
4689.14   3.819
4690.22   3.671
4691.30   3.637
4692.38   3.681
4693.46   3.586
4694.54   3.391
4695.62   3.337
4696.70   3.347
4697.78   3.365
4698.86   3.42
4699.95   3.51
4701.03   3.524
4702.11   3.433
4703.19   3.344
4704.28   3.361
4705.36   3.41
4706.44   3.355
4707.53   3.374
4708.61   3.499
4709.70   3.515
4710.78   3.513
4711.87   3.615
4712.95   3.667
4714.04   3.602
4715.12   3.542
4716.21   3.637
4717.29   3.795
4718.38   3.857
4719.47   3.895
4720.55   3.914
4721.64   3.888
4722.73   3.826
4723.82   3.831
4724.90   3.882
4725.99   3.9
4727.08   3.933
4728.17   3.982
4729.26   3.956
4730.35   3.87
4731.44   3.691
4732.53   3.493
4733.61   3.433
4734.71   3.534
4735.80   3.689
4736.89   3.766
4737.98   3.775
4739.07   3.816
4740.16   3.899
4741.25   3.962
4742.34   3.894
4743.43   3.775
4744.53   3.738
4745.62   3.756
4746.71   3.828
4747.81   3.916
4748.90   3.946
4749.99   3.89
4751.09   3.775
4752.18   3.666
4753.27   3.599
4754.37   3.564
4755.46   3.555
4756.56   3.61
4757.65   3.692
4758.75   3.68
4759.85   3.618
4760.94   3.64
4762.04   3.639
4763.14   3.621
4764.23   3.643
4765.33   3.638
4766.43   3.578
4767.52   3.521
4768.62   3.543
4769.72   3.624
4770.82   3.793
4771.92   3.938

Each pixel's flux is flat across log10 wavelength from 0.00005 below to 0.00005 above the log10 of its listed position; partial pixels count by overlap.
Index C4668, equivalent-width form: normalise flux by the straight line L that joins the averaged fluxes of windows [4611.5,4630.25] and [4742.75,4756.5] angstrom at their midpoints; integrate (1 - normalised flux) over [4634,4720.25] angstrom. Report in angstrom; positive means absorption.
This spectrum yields 5.0 angstrom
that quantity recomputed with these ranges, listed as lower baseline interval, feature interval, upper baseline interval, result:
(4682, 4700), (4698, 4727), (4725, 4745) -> 0.6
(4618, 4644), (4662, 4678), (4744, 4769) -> 1.8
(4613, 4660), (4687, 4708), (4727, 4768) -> 1.4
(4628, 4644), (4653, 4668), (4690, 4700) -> 0.6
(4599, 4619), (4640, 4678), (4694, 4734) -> 1.4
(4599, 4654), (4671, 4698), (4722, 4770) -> 1.1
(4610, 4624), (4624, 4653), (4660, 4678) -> -0.5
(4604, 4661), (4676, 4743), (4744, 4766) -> 1.2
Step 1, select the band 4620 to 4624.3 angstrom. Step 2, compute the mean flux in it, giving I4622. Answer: 3.89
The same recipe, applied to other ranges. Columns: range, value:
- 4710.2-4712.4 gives 3.56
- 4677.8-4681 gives 3.54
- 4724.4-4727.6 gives 3.9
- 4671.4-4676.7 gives 3.46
